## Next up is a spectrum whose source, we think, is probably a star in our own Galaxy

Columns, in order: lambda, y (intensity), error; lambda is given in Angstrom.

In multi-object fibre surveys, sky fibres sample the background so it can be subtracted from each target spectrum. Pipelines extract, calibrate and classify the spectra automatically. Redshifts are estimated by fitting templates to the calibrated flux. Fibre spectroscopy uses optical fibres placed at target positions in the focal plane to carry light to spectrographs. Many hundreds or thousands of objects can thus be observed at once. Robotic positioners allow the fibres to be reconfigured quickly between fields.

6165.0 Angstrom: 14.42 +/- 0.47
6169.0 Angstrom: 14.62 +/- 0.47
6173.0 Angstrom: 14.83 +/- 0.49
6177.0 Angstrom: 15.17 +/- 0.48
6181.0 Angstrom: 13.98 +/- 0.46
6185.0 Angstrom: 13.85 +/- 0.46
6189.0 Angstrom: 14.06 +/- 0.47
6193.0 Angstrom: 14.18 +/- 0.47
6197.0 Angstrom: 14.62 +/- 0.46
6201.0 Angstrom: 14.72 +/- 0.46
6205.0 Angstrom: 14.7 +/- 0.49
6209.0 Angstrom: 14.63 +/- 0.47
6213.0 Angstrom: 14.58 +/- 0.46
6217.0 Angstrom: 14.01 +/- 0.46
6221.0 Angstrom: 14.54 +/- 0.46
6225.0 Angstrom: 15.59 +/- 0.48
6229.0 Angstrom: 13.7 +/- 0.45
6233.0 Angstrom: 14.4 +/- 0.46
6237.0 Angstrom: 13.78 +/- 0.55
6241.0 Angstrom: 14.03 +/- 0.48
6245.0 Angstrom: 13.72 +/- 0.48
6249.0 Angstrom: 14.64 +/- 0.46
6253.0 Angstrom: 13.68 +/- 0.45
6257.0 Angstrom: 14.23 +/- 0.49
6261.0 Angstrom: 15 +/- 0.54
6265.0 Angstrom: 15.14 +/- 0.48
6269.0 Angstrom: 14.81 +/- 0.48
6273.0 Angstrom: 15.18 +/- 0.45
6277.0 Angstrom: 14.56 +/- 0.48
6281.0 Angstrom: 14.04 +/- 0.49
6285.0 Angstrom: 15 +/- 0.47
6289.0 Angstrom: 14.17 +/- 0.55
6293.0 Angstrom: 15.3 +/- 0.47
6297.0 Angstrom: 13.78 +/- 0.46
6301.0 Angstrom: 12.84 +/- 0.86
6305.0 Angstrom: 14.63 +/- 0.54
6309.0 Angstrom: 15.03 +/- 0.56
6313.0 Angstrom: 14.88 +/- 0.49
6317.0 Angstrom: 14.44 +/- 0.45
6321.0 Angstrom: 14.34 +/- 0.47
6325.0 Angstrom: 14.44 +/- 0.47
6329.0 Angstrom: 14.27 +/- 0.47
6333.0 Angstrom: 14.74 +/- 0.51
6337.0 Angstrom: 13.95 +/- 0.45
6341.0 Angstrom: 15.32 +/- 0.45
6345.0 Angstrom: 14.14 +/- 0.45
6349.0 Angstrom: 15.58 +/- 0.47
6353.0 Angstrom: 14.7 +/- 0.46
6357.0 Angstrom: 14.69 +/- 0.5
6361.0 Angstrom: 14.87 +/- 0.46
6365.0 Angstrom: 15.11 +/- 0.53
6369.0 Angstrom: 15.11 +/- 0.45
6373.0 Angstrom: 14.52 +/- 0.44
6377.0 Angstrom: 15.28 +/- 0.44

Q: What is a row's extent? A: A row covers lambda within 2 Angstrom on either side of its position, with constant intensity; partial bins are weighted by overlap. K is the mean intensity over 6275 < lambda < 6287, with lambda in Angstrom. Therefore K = 14.5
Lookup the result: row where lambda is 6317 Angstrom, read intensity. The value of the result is 14.44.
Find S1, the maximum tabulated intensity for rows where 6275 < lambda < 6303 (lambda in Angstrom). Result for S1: 15.3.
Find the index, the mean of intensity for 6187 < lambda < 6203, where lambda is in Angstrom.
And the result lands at 14.4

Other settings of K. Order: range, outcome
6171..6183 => 14.7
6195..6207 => 14.7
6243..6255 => 14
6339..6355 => 14.9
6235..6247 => 13.8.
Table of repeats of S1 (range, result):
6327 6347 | 15.32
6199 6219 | 14.72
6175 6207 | 15.17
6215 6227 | 15.59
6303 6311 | 15.03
